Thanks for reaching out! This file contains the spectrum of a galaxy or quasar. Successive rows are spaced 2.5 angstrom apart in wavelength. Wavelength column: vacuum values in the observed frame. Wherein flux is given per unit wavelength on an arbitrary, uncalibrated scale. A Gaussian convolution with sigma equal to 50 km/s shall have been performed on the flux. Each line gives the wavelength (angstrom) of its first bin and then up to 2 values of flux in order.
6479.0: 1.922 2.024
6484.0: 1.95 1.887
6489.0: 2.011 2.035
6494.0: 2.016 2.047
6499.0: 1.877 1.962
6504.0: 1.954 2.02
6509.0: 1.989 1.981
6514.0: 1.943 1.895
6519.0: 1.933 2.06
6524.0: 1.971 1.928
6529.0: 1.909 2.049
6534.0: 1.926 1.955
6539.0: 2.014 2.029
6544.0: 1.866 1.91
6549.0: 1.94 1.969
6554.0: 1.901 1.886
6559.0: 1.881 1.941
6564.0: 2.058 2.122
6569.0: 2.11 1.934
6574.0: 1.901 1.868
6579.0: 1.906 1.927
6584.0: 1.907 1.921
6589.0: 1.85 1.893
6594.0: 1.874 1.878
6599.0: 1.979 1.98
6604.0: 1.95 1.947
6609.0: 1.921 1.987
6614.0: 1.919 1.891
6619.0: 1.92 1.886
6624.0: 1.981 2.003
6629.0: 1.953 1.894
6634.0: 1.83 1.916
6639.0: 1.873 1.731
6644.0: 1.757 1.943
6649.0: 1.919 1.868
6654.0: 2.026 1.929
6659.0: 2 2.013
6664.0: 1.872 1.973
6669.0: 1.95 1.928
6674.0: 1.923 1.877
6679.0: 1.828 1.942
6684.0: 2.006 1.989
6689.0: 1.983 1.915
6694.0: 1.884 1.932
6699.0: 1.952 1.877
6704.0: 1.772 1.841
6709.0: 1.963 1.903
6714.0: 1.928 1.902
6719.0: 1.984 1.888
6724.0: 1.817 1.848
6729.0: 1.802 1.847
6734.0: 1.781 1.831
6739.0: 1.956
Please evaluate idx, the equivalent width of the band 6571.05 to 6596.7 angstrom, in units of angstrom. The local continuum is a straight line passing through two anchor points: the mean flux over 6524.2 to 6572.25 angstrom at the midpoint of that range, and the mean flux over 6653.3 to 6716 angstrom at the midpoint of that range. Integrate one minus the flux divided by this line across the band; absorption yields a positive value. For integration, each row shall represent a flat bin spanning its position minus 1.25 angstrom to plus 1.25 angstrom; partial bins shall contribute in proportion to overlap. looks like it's 0.8 angstrom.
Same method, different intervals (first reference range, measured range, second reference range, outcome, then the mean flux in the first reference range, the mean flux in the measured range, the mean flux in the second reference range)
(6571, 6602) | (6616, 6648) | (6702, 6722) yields 0.2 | 1.91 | 1.89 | 1.9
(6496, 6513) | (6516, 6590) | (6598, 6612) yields 0.6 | 1.97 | 1.95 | 1.96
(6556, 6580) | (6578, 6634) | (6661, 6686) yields 0.8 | 1.96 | 1.92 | 1.93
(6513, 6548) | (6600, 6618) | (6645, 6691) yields 0.0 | 1.96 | 1.94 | 1.94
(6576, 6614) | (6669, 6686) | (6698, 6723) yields -0.2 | 1.92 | 1.92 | 1.9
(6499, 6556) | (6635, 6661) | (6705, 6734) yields 0.1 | 1.96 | 1.9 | 1.88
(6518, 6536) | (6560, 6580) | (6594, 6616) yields -0.3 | 1.97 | 1.98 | 1.94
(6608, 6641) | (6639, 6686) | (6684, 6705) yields 0.1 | 1.92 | 1.92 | 1.92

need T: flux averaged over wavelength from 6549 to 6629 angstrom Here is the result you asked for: 1.94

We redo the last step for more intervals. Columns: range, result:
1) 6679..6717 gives 1.92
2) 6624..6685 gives 1.92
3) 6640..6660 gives 1.9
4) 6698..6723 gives 1.9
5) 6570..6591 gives 1.9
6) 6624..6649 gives 1.89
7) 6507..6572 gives 1.97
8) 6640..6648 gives 1.82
